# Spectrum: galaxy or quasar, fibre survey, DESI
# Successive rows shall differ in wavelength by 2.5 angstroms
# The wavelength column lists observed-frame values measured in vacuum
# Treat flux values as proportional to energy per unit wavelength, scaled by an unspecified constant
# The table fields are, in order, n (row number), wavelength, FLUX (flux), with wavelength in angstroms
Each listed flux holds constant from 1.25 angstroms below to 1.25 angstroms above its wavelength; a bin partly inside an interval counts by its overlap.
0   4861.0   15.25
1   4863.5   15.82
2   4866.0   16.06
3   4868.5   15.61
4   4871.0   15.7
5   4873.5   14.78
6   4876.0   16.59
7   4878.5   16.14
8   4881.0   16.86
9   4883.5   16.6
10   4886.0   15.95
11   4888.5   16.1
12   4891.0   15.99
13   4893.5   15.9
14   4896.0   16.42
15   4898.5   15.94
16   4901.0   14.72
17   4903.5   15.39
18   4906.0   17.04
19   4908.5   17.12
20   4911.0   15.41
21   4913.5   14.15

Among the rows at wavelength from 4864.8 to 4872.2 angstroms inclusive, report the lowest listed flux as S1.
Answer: 15.61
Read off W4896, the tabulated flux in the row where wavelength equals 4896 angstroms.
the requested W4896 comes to 16.42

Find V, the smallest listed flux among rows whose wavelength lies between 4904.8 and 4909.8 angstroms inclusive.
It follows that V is 17.04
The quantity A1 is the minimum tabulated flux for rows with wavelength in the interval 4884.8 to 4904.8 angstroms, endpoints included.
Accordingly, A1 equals 14.72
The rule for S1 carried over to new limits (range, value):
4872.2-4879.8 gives 14.78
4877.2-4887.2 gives 15.95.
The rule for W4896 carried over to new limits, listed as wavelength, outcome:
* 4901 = 14.72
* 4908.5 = 17.12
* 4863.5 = 15.82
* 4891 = 15.99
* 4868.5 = 15.61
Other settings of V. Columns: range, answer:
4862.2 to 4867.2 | 15.82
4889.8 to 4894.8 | 15.9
